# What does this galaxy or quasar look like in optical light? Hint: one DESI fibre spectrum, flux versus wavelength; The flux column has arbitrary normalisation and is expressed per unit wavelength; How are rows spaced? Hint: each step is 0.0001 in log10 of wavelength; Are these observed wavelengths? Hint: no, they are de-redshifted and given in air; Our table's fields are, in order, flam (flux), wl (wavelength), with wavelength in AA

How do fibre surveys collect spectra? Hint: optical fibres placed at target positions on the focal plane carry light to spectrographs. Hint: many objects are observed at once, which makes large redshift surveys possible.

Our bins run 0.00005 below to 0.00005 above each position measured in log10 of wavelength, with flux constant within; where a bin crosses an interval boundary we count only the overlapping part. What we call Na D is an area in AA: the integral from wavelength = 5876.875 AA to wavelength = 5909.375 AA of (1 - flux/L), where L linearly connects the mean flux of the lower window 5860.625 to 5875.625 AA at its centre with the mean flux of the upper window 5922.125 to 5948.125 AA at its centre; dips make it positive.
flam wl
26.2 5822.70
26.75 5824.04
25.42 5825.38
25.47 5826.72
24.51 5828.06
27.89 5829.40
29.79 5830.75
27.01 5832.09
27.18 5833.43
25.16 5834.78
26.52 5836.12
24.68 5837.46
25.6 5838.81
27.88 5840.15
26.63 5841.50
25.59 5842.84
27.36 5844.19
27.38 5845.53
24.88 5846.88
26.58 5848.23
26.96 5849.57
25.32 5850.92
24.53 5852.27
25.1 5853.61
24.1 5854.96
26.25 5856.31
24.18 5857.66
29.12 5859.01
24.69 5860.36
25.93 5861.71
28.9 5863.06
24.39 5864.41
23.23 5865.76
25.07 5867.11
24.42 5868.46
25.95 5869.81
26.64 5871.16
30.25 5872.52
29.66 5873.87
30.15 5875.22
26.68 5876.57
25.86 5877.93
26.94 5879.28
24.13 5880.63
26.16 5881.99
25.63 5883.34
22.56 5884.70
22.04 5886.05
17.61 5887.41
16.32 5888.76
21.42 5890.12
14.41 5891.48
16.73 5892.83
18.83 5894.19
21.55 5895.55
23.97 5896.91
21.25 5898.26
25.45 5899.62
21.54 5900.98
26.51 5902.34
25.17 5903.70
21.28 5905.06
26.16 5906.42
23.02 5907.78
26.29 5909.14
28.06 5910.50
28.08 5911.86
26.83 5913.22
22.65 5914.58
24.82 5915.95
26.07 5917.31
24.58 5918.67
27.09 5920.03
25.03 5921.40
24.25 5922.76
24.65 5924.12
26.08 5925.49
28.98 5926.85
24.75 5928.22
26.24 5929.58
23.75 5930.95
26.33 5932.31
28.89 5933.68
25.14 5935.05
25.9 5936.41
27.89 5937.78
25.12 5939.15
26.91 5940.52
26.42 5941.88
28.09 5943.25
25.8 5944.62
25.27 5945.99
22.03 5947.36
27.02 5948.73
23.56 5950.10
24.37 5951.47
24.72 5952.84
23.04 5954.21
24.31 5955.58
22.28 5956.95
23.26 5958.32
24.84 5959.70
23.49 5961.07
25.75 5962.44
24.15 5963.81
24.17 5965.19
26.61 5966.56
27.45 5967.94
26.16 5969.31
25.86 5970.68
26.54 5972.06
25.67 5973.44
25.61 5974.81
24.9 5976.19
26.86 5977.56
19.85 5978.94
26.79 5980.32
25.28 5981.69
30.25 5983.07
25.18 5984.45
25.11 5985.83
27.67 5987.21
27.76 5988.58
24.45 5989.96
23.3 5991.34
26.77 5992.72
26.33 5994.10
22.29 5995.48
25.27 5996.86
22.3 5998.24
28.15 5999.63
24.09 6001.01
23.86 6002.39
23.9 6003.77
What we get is 4.8 AA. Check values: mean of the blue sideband 26.7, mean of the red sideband 25.9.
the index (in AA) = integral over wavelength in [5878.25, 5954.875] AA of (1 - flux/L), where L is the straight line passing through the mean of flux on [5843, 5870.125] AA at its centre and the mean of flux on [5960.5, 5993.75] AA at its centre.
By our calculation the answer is 4.0 AA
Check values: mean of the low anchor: 25.7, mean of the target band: 24.4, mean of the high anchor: 25.7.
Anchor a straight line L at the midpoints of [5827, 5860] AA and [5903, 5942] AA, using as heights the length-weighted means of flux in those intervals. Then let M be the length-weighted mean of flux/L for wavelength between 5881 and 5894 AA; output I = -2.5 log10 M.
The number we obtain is 0.26 mag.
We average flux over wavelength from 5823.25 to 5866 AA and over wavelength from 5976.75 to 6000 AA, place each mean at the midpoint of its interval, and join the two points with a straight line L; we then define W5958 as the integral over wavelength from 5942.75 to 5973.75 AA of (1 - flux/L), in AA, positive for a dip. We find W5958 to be 0.8 AA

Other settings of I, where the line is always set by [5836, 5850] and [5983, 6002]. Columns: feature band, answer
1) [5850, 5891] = 0.05 mag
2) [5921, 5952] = 0.00 mag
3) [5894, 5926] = 0.06 mag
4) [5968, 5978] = -0.02 mag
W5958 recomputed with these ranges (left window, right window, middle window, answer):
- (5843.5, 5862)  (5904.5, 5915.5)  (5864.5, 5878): -0.54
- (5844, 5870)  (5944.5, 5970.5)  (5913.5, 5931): -0.27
